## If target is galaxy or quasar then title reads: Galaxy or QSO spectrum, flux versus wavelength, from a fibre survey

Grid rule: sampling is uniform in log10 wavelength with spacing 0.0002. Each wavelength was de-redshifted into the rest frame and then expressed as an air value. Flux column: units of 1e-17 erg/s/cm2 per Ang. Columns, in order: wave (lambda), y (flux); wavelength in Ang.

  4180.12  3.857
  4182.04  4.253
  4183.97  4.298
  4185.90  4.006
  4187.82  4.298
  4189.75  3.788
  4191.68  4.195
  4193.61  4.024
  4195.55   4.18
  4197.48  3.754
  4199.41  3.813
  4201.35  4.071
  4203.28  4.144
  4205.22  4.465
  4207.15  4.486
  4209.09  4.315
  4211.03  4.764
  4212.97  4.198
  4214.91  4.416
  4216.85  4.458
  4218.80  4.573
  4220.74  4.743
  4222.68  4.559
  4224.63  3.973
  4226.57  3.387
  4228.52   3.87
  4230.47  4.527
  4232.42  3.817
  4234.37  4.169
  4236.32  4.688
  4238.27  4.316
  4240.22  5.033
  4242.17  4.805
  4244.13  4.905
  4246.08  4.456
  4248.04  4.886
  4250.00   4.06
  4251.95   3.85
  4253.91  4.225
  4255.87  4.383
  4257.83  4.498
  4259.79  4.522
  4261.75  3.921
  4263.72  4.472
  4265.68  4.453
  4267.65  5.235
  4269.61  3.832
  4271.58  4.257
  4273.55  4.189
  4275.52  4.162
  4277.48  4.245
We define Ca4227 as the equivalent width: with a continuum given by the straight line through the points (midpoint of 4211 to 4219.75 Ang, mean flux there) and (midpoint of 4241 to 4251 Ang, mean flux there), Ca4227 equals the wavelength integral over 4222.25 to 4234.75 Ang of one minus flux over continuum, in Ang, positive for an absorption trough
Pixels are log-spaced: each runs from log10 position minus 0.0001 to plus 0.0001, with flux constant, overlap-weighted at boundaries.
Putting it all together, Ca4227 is 1.41 Ang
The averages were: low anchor 4.45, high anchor 4.63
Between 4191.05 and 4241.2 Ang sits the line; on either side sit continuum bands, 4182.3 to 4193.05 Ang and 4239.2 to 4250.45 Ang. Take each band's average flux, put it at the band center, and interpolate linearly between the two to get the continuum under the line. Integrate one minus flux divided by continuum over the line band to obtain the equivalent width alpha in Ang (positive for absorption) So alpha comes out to 1.7 Ang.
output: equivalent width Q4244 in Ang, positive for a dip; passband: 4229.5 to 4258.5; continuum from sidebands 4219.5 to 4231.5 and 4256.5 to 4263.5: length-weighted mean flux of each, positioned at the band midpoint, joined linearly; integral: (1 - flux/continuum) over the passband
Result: -1.2 Ang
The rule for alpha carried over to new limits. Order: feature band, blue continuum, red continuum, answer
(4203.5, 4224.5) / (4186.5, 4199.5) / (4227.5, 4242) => -1.3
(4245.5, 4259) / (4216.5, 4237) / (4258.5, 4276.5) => -0.1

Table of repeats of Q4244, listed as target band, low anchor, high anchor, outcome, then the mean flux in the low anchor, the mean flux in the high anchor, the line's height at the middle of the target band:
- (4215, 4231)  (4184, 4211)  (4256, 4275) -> -0.1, 4.15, 4.37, 4.23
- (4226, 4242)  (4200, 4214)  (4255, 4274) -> 0.3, 4.33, 4.38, 4.36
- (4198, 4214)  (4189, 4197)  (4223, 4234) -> -1.0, 4.03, 3.96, 4.01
